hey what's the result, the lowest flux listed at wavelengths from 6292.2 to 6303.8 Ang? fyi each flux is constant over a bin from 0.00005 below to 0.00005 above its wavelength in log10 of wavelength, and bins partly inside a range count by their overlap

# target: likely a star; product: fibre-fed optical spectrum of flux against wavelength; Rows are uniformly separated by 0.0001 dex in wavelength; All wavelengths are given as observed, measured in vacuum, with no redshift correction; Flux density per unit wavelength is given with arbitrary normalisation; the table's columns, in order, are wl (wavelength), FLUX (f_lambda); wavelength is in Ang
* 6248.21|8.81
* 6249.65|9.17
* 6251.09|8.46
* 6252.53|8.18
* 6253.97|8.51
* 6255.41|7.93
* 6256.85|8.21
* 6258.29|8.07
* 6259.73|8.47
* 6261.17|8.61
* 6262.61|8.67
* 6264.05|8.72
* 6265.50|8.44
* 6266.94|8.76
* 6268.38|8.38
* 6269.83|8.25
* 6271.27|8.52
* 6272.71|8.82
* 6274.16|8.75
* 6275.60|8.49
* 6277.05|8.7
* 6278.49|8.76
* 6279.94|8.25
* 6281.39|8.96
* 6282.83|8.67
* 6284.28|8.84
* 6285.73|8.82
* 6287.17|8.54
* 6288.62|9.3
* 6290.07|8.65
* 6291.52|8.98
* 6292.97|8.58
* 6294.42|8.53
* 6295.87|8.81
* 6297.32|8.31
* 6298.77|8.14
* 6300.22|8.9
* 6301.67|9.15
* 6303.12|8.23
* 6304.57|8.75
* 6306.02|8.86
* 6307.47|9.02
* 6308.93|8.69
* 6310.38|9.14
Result 8.14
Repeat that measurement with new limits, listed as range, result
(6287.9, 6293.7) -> 8.58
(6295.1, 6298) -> 8.31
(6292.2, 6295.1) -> 8.53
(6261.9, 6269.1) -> 8.38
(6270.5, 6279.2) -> 8.49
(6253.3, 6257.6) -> 7.93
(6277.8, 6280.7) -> 8.25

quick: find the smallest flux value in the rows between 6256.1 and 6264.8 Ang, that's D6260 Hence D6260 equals 8.07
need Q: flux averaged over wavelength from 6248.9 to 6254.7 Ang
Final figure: 8.58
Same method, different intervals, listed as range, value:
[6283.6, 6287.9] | 8.74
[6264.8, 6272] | 8.48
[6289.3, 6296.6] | 8.71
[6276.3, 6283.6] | 8.66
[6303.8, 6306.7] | 8.81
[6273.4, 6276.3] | 8.62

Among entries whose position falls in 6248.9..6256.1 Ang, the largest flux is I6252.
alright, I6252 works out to 9.17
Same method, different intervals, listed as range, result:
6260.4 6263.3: 8.67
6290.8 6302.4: 9.15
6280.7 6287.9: 8.96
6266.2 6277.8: 8.82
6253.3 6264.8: 8.72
